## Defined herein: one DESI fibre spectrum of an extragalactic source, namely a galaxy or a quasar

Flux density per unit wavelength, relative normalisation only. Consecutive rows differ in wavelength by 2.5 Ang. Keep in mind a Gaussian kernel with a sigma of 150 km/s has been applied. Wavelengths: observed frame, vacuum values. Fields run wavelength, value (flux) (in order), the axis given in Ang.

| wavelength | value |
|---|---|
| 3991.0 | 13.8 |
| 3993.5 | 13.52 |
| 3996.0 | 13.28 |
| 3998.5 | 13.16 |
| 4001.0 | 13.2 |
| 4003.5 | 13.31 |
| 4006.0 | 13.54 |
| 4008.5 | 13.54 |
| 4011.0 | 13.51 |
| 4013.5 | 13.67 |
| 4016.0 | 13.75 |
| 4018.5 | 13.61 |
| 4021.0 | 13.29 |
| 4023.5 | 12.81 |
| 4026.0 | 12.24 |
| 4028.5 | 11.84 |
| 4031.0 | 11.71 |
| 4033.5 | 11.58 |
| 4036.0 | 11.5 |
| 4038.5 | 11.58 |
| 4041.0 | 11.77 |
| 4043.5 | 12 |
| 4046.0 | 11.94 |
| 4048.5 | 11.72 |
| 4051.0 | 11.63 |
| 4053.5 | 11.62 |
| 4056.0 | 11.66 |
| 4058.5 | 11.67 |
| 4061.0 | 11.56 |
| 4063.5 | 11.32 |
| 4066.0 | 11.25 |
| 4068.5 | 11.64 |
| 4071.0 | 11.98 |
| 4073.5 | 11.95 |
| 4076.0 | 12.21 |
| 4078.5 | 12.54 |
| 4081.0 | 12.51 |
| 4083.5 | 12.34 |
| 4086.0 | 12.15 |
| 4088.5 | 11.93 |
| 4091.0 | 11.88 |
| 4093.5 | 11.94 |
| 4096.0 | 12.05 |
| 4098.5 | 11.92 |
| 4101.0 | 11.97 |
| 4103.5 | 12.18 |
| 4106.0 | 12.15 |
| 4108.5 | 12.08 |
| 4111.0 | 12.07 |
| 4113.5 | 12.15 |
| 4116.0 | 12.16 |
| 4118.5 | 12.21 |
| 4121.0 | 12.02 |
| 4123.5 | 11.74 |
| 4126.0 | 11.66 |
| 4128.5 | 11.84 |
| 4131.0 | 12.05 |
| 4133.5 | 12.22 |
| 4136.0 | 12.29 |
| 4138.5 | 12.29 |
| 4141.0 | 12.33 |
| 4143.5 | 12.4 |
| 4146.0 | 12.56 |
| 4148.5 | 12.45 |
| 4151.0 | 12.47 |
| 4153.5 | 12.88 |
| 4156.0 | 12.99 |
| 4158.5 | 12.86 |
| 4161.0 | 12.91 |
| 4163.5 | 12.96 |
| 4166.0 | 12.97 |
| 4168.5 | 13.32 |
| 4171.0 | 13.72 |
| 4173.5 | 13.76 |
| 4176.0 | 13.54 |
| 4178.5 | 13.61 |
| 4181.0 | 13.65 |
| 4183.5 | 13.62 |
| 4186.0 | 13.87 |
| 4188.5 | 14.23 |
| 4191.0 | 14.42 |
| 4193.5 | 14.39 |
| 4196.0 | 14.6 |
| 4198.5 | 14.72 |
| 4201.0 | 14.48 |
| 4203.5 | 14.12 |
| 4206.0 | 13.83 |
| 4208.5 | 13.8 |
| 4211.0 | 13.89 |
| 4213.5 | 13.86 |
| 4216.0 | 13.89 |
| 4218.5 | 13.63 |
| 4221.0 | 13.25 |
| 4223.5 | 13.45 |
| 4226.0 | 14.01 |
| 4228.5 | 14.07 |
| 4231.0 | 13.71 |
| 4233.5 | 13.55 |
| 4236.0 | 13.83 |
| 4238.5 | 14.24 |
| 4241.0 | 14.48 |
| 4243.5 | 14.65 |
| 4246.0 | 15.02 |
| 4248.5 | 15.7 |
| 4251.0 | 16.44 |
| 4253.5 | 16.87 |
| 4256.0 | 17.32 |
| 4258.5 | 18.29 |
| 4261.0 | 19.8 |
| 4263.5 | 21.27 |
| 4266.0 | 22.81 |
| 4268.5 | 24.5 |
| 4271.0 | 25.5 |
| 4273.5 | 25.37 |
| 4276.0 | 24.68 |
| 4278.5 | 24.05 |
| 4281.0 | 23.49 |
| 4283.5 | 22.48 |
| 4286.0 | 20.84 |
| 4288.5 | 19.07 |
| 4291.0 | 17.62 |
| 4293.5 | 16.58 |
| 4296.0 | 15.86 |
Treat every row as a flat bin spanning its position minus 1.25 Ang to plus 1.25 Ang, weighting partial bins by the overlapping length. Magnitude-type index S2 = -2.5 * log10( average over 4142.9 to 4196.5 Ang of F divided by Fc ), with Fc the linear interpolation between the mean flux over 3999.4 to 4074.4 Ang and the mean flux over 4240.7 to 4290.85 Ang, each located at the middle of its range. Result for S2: 0.25 mag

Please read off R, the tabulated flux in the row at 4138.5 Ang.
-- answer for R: 12.29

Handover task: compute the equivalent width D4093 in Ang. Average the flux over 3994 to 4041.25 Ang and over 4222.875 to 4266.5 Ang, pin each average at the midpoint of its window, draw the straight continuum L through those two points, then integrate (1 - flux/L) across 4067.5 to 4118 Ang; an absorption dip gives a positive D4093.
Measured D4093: 6.5 Ang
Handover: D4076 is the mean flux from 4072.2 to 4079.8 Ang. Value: 12.2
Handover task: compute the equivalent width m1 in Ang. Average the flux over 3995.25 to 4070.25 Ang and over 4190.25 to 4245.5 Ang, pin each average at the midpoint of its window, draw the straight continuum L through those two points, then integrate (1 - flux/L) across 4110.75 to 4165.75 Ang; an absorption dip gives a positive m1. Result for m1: 4.0 Ang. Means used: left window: 12.4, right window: 14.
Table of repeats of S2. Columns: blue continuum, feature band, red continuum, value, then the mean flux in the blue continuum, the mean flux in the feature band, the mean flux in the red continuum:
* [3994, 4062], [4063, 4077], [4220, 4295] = 0.16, 12.5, 11.7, 18.2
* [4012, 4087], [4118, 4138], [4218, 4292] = 0.20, 12.1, 12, 18.2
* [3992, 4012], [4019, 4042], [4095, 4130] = 0.08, 13.4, 12.1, 12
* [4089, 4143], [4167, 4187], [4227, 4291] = 0.10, 12.1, 13.6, 18.8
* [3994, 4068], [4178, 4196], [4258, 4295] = 0.29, 12.4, 14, 21.8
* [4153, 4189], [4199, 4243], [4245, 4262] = 0.12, 13.4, 13.9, 17.1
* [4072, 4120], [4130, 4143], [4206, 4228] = 0.04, 12.1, 12.2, 13.7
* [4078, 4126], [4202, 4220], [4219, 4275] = 0.15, 12.1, 13.9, 17.2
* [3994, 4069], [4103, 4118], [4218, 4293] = 0.19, 12.4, 12.1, 18.2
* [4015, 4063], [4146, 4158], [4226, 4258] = 0.08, 12.1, 12.7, 15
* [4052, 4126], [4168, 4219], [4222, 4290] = 0.15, 12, 14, 18.5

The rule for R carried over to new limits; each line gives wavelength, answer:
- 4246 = 15.02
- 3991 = 13.8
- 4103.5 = 12.18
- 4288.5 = 19.07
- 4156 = 12.99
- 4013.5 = 13.67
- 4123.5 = 11.74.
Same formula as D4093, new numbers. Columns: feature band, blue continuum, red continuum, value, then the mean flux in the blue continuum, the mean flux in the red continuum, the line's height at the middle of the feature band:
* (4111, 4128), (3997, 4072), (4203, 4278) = 2.6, 12.3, 16.8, 14.2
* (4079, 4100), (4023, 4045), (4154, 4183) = 0.6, 11.9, 13.3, 12.5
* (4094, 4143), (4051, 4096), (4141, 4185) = 1.6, 11.9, 13.1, 12.5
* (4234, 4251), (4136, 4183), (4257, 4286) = 4.6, 13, 22.8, 20.3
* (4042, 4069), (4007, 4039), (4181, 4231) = 2.7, 12.7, 14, 12.9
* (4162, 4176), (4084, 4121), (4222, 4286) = 1.4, 12.1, 18.4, 14.9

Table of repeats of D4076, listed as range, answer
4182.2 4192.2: 14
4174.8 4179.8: 13.6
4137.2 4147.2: 12.4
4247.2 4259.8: 16.9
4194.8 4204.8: 14.5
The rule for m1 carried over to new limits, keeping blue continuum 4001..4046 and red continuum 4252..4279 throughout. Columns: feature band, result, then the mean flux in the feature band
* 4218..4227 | 2.9 Ang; 13.6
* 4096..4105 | 2.0 Ang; 12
